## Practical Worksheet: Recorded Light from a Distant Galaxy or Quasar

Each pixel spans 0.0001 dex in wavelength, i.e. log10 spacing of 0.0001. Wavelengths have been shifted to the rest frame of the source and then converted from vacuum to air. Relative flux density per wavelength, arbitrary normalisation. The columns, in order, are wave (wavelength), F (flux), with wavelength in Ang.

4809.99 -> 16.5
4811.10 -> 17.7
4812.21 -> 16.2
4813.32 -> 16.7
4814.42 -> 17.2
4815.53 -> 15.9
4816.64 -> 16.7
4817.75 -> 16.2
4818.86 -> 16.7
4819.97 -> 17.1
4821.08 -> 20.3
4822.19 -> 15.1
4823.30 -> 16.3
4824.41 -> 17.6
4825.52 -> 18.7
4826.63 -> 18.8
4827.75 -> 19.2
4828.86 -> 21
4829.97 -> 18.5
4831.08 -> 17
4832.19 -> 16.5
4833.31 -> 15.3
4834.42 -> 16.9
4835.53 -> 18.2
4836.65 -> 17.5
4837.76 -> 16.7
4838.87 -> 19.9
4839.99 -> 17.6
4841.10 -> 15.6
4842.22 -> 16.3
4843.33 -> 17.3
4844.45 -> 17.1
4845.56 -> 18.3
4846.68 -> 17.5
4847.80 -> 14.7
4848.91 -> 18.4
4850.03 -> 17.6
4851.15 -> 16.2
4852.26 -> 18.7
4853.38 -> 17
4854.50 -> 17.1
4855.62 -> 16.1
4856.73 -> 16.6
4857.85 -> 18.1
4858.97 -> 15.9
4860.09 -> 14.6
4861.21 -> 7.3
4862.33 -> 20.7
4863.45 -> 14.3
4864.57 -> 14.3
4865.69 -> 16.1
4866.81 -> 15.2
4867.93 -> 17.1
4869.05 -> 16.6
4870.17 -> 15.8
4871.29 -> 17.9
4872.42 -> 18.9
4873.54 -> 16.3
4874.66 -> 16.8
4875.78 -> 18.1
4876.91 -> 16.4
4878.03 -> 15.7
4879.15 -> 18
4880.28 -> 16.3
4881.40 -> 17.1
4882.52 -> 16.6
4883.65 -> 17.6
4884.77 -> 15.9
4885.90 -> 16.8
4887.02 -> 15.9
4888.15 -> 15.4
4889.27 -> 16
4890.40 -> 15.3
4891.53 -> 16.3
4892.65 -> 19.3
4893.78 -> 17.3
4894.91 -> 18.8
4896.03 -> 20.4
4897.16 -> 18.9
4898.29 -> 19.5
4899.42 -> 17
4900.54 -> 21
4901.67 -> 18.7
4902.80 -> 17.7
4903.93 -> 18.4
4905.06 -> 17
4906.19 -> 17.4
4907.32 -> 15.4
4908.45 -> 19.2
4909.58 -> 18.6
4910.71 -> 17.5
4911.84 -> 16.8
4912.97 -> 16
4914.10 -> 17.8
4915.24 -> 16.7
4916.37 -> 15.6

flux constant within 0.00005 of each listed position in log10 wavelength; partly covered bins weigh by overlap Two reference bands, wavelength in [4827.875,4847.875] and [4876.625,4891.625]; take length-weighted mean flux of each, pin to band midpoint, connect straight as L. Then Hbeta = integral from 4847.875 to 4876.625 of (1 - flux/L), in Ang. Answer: 0.75 Ang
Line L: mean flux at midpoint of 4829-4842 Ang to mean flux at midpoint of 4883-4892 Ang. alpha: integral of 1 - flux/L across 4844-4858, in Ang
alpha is -0.14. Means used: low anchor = 17.3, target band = 17.2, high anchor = 16.1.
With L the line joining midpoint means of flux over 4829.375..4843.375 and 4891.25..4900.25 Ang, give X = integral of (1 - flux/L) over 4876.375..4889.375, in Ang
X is 1.3 Ang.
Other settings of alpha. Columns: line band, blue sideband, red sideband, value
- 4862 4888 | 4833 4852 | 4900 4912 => 1.39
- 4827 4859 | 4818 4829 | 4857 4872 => -0.95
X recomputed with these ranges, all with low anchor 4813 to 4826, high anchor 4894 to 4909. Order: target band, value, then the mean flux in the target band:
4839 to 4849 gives 0.2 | 17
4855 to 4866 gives 1.4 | 15.4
